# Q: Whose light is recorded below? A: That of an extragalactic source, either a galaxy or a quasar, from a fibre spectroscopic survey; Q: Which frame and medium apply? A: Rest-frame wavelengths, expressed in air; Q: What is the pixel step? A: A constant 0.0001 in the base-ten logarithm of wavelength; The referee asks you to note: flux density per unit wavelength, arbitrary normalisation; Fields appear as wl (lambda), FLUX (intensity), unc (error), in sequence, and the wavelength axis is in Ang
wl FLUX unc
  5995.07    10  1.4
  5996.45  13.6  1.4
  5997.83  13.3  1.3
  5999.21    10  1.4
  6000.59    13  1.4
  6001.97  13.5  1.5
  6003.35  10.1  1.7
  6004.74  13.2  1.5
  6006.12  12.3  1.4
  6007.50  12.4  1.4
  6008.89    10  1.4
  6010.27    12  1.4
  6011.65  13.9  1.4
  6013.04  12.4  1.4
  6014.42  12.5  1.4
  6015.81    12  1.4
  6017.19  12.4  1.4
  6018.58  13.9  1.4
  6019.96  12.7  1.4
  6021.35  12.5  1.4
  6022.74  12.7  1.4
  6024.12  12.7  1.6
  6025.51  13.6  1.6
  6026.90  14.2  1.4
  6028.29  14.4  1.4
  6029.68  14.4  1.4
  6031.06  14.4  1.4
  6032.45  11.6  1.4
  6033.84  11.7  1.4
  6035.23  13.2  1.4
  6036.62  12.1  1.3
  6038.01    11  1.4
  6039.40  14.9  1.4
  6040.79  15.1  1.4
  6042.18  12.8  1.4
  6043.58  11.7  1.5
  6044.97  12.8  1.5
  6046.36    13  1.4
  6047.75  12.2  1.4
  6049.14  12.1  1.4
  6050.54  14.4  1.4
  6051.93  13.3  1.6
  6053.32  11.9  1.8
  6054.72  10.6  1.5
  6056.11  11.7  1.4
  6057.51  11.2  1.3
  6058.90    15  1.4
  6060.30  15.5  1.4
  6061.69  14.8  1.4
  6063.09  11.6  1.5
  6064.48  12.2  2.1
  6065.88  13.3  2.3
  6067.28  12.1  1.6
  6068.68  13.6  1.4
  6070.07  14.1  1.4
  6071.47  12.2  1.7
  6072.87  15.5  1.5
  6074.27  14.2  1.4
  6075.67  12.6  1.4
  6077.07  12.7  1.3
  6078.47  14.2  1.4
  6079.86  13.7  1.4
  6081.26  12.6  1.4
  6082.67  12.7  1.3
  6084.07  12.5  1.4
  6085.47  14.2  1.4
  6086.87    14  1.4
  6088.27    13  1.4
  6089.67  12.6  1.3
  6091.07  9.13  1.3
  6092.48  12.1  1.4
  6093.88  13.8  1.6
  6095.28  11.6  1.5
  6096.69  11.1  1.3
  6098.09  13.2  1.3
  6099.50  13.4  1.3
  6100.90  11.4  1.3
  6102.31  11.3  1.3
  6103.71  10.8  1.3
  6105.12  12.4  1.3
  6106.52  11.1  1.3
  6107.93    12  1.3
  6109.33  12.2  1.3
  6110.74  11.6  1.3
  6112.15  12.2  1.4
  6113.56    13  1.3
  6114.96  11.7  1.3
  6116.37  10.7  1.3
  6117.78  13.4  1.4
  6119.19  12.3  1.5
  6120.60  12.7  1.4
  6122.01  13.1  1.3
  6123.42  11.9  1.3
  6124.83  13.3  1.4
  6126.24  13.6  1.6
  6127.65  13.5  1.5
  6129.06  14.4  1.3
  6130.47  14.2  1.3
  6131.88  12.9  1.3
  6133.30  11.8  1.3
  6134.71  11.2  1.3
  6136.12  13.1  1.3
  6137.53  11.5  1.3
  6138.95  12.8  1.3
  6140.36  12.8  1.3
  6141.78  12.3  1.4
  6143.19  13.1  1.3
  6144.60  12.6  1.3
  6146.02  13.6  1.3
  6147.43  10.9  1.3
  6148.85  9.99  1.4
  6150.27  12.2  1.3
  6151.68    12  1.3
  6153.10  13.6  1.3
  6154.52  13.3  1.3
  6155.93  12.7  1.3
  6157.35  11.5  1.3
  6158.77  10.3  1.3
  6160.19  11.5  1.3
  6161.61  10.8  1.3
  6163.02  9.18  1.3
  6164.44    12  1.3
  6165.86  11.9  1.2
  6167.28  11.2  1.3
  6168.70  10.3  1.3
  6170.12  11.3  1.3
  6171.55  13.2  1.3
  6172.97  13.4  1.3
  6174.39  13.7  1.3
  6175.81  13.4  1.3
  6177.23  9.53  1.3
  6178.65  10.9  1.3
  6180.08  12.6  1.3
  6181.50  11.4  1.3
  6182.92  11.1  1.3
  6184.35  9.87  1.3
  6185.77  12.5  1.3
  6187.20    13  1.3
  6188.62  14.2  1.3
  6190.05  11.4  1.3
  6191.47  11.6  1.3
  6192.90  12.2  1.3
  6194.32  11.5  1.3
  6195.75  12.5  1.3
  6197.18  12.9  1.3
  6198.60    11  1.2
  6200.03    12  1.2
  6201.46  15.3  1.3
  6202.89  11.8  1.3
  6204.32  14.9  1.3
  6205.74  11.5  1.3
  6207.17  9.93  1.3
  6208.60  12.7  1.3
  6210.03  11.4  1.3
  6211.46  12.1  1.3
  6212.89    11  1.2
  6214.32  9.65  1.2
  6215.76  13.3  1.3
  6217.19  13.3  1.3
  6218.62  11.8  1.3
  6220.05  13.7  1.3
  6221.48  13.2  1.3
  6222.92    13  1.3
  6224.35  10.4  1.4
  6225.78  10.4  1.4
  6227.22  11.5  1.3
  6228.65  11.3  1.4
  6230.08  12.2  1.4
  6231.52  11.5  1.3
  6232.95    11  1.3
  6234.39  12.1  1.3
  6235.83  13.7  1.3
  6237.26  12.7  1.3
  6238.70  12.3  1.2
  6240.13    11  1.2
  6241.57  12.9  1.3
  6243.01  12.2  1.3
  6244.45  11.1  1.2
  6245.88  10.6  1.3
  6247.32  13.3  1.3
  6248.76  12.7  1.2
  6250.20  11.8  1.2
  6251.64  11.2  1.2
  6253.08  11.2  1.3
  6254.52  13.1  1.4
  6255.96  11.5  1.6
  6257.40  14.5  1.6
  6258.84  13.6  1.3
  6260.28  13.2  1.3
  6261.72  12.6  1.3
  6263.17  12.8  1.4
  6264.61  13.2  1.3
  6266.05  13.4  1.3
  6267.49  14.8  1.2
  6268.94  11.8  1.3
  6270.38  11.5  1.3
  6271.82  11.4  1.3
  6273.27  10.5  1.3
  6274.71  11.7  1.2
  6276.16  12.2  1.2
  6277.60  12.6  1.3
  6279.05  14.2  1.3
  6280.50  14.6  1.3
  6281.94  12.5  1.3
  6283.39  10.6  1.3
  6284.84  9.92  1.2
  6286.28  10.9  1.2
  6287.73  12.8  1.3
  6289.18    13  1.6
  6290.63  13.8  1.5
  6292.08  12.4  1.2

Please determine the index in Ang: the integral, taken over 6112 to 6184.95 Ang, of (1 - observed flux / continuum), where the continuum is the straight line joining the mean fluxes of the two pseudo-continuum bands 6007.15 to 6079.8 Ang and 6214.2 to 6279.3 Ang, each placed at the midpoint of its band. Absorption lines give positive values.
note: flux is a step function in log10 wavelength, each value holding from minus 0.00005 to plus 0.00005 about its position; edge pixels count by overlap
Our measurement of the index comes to 2.7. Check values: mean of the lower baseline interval 13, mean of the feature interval 12.1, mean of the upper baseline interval 12.3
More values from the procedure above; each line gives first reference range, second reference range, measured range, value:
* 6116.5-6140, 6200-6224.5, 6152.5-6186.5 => 2.32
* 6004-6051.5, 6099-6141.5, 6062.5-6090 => -1.25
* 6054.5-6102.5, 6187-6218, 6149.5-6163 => 0.68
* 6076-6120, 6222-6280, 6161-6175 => 0.69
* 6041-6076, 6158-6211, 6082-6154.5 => 0.37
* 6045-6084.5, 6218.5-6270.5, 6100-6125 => 1.57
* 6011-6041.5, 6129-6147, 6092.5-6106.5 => 0.85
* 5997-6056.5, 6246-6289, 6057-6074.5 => -1.19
